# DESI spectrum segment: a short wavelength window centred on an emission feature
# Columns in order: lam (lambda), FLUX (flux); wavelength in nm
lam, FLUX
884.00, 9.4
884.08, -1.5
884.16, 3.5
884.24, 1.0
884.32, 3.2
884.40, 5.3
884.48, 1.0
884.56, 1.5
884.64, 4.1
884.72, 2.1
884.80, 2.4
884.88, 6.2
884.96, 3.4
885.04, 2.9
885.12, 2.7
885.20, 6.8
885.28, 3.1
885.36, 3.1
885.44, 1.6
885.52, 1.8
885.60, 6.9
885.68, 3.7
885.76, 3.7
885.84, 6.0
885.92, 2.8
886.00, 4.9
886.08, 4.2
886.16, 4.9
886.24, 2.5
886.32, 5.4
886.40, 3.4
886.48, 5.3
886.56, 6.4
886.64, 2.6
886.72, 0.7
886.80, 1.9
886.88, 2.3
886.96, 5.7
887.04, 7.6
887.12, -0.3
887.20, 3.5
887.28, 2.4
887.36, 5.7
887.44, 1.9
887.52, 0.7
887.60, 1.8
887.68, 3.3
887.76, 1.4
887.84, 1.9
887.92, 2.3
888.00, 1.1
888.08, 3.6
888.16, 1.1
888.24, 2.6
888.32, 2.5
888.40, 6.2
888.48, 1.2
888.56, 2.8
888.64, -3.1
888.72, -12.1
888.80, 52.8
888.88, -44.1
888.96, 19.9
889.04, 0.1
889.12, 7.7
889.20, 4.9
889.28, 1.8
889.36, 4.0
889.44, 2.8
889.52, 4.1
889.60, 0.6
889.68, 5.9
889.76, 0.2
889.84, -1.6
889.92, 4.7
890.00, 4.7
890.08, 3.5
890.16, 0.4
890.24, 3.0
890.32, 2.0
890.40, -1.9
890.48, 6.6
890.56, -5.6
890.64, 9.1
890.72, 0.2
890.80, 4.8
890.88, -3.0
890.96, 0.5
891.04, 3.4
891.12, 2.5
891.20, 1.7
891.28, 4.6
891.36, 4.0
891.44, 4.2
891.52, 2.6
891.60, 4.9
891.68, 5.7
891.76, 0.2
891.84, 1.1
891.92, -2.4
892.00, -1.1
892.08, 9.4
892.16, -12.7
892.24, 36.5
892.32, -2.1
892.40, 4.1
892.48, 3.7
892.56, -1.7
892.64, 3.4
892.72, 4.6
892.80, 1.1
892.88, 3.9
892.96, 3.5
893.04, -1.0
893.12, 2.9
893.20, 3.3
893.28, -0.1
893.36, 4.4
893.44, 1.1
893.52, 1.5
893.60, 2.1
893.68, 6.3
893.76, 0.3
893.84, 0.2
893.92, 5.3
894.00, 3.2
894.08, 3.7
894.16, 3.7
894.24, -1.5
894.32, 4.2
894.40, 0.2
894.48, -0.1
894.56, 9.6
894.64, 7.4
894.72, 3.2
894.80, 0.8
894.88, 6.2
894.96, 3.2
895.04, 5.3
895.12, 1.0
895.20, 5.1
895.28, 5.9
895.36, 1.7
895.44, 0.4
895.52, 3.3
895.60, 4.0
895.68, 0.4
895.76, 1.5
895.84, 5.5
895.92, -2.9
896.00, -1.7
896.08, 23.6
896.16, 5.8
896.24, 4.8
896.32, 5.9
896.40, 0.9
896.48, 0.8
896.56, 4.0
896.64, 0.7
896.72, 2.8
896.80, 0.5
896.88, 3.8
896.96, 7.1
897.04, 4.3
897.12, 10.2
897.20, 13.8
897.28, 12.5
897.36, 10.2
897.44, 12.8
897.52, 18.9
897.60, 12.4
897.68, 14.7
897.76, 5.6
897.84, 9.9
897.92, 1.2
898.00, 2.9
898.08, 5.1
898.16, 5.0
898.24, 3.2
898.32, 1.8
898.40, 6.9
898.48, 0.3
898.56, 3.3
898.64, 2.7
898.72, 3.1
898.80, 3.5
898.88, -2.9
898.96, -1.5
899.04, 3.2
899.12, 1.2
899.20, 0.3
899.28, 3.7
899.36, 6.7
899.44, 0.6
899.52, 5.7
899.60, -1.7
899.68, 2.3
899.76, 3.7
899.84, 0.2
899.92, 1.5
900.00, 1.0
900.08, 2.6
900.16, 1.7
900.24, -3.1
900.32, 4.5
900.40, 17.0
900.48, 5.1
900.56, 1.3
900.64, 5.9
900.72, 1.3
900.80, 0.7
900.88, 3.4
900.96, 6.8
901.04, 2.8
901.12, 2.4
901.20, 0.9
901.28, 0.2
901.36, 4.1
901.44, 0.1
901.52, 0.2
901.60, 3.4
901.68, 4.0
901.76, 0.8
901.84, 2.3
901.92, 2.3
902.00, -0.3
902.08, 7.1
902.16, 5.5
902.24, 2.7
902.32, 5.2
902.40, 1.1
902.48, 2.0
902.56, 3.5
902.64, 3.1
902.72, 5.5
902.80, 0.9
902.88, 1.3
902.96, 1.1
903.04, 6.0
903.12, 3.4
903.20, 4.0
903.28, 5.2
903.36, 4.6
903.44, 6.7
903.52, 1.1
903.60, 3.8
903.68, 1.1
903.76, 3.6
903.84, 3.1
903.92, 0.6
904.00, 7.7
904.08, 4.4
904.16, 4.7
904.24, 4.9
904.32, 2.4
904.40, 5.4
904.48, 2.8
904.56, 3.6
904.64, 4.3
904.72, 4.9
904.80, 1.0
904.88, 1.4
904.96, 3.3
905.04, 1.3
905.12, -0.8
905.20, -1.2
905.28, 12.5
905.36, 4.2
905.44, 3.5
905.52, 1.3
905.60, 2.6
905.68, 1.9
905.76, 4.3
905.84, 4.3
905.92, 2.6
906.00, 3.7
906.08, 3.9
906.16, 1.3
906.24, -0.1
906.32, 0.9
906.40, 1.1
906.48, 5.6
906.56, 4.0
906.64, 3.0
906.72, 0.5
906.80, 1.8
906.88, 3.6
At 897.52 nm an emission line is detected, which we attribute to Hbeta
